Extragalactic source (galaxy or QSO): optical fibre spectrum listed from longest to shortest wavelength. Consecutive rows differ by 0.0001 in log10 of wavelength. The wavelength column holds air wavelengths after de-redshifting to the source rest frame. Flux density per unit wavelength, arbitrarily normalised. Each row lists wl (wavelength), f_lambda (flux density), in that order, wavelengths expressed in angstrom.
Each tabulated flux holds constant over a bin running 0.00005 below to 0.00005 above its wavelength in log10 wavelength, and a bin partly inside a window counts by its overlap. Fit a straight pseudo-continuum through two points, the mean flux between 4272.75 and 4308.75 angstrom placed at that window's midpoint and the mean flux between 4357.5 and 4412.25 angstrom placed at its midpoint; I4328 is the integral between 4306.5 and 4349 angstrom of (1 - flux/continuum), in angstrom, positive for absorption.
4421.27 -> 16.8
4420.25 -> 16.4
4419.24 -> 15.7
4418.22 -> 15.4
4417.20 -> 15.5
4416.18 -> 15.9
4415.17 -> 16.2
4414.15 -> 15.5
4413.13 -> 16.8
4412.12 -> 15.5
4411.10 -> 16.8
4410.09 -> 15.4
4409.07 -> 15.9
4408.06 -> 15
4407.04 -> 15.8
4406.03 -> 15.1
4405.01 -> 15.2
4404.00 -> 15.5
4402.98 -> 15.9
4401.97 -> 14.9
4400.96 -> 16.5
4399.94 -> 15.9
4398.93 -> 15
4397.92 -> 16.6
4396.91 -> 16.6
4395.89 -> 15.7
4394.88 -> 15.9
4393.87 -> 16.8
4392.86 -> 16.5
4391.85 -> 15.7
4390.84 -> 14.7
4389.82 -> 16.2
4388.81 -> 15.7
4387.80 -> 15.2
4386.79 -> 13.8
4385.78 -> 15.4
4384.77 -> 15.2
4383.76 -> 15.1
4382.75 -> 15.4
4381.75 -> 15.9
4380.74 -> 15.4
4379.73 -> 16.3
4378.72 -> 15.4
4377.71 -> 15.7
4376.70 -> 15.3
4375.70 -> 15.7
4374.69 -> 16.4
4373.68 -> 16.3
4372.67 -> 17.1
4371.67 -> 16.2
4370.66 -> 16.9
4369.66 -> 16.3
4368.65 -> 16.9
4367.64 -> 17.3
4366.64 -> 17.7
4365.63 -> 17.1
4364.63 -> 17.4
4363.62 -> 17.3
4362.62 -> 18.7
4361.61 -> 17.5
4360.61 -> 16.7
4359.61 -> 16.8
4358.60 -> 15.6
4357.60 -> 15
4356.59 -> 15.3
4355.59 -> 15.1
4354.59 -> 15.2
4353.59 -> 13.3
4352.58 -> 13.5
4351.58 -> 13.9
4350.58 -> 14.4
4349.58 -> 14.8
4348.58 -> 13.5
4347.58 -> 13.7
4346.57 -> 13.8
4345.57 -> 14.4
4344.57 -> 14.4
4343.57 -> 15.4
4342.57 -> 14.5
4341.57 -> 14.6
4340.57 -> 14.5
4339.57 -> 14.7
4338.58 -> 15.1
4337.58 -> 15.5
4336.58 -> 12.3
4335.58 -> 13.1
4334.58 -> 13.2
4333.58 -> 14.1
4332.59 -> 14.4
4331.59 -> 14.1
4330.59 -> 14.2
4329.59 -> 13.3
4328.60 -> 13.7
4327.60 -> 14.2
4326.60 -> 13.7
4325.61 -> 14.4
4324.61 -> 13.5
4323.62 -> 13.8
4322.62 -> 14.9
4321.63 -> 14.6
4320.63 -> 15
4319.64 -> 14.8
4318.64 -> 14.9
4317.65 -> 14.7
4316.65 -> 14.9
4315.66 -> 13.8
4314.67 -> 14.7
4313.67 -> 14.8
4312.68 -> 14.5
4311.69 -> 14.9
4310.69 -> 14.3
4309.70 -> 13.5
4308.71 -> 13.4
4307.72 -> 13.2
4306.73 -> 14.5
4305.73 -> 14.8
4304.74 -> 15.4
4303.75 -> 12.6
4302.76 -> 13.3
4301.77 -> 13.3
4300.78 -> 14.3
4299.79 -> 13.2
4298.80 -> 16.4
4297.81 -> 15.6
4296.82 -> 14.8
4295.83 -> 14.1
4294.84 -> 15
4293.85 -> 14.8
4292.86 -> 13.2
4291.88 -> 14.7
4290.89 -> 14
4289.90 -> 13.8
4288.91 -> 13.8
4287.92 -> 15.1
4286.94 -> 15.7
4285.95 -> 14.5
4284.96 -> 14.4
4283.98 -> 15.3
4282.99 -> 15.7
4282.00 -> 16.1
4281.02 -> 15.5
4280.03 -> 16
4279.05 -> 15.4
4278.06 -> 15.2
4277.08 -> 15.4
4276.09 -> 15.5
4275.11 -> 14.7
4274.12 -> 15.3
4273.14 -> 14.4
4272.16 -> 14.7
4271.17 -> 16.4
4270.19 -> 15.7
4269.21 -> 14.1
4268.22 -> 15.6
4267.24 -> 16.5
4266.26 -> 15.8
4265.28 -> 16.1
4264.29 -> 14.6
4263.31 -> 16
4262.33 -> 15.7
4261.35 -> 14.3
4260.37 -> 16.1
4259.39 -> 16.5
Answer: 2.8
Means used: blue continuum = 14.7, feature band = 14.2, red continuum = 16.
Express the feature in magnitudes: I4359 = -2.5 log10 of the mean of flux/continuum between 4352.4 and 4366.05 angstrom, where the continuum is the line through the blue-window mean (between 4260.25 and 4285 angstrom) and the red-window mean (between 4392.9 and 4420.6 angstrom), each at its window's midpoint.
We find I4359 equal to -0.03 mag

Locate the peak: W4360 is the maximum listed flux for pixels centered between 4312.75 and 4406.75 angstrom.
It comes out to 18.7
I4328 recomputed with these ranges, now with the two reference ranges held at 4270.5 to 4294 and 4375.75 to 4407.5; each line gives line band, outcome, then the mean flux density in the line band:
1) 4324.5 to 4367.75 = 1.4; 14.9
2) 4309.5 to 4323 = 0.5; 14.6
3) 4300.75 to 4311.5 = 0.9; 13.9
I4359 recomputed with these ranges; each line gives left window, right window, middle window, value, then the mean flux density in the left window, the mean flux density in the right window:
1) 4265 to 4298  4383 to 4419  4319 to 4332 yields 0.08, 15.1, 15.7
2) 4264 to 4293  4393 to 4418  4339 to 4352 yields 0.08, 15.1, 15.8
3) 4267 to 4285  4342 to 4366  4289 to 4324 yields 0.07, 15.4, 15.3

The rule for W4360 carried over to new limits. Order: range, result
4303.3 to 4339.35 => 15.5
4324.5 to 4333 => 14.4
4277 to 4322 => 16.4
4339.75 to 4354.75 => 15.4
